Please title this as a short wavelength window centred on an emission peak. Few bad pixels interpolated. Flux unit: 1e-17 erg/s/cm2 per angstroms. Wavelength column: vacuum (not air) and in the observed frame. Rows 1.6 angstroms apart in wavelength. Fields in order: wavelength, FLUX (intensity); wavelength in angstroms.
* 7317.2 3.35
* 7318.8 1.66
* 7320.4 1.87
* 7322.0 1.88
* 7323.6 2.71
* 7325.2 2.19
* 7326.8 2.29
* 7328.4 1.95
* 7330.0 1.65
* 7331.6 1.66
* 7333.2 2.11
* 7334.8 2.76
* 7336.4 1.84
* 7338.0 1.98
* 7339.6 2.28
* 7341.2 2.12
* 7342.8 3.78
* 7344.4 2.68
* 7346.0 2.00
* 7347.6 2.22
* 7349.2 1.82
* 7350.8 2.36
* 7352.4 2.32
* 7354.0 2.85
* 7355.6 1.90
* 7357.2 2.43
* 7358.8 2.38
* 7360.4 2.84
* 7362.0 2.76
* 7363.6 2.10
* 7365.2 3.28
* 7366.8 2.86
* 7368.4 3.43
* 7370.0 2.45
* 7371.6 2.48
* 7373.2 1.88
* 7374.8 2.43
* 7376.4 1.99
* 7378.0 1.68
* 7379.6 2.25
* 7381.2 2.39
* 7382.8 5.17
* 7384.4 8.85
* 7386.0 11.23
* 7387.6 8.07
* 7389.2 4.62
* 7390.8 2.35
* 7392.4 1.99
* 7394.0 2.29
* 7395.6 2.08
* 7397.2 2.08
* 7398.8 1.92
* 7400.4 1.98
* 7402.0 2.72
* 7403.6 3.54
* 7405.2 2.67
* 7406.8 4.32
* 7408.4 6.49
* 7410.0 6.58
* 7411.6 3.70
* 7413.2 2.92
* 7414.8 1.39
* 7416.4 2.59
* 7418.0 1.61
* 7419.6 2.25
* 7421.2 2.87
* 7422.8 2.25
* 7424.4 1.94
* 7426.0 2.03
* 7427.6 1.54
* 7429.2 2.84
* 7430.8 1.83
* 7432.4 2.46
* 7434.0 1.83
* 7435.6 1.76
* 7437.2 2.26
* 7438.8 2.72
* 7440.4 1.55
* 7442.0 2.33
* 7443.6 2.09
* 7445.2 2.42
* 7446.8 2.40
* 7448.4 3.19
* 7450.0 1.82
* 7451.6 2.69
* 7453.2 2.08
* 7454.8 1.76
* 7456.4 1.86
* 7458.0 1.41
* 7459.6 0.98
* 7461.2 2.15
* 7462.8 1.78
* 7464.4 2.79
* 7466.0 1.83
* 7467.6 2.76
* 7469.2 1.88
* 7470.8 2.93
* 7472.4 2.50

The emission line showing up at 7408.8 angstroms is [N II] 6583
